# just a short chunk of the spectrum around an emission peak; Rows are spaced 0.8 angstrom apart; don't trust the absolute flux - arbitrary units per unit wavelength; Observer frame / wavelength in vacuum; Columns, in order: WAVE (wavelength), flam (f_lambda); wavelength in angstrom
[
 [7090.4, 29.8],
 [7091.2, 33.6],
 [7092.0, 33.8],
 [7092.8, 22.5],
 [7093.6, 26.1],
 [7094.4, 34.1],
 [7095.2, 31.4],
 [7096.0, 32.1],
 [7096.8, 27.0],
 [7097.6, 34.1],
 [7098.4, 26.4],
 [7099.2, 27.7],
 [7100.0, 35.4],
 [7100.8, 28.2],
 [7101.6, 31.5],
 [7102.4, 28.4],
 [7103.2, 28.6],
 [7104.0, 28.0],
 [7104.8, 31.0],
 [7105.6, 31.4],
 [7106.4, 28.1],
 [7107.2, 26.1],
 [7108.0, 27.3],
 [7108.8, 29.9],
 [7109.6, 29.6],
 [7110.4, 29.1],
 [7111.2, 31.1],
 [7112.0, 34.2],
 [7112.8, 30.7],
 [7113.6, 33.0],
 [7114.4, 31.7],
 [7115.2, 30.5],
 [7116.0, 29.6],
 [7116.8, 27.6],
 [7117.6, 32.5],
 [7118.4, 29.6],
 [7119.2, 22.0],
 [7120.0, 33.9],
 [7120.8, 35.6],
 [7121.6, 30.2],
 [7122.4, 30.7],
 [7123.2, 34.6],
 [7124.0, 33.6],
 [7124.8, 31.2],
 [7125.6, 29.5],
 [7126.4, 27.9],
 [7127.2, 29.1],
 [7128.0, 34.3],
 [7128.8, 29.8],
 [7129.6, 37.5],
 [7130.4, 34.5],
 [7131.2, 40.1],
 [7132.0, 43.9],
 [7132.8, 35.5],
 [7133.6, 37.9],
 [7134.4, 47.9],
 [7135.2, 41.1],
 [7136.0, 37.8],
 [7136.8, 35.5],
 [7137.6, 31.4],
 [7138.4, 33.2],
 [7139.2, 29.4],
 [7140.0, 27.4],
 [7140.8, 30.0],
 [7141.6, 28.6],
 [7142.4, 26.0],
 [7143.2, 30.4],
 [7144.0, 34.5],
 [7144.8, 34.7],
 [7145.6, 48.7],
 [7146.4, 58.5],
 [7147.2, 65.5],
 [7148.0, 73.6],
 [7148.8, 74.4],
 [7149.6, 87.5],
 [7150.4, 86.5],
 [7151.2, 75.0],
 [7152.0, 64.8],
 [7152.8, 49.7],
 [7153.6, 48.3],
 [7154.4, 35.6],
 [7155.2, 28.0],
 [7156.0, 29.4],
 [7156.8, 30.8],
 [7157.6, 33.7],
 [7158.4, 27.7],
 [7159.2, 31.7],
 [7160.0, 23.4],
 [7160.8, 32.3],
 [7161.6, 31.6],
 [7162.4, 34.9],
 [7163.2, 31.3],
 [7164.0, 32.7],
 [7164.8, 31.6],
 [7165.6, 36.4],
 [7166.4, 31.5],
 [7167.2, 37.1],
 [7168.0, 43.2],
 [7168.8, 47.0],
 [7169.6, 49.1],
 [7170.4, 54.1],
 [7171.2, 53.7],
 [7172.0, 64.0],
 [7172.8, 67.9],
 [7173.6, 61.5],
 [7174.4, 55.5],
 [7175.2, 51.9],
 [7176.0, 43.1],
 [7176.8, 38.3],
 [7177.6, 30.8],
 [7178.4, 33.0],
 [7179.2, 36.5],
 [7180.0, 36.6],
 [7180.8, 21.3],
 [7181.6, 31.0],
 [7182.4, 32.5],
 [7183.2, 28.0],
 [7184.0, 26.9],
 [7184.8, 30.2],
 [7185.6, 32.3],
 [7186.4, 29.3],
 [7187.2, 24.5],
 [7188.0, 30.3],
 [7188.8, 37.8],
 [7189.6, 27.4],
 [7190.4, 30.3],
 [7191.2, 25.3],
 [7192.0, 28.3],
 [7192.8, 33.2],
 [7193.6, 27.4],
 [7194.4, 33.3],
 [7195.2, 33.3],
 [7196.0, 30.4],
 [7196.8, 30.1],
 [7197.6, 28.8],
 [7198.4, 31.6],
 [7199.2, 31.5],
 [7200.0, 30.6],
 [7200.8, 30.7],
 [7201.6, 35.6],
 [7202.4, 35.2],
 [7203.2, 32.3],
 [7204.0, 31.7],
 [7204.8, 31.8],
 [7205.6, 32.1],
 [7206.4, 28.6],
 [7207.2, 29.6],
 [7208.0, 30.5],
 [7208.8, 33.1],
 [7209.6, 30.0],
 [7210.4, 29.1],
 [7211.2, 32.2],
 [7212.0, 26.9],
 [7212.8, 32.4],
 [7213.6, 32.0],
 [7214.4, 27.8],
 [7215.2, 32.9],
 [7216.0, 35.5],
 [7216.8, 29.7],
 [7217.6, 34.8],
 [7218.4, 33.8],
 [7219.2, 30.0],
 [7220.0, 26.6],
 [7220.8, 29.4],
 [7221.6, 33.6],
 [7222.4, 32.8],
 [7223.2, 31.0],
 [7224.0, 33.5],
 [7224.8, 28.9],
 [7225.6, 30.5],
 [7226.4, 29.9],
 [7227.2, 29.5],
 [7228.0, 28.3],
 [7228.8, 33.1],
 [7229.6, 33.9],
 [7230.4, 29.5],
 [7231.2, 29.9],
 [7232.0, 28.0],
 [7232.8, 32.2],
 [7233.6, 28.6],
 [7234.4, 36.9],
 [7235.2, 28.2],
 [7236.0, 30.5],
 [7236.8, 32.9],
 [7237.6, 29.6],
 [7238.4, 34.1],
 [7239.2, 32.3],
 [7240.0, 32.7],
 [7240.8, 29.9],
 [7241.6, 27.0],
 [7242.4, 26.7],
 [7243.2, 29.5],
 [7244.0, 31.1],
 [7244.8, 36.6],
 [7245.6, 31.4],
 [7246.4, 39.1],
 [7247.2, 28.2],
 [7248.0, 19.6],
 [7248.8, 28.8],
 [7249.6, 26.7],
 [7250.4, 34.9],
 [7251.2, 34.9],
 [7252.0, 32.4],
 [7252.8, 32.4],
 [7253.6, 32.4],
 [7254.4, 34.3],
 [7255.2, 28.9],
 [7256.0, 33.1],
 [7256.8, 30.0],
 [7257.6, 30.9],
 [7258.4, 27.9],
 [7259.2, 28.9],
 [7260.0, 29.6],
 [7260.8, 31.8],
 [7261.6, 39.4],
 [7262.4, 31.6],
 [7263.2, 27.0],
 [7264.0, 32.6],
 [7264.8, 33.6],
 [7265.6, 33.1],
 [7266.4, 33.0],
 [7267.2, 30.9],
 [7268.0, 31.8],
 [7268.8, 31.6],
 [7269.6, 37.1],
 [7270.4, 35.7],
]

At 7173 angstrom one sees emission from [N II]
